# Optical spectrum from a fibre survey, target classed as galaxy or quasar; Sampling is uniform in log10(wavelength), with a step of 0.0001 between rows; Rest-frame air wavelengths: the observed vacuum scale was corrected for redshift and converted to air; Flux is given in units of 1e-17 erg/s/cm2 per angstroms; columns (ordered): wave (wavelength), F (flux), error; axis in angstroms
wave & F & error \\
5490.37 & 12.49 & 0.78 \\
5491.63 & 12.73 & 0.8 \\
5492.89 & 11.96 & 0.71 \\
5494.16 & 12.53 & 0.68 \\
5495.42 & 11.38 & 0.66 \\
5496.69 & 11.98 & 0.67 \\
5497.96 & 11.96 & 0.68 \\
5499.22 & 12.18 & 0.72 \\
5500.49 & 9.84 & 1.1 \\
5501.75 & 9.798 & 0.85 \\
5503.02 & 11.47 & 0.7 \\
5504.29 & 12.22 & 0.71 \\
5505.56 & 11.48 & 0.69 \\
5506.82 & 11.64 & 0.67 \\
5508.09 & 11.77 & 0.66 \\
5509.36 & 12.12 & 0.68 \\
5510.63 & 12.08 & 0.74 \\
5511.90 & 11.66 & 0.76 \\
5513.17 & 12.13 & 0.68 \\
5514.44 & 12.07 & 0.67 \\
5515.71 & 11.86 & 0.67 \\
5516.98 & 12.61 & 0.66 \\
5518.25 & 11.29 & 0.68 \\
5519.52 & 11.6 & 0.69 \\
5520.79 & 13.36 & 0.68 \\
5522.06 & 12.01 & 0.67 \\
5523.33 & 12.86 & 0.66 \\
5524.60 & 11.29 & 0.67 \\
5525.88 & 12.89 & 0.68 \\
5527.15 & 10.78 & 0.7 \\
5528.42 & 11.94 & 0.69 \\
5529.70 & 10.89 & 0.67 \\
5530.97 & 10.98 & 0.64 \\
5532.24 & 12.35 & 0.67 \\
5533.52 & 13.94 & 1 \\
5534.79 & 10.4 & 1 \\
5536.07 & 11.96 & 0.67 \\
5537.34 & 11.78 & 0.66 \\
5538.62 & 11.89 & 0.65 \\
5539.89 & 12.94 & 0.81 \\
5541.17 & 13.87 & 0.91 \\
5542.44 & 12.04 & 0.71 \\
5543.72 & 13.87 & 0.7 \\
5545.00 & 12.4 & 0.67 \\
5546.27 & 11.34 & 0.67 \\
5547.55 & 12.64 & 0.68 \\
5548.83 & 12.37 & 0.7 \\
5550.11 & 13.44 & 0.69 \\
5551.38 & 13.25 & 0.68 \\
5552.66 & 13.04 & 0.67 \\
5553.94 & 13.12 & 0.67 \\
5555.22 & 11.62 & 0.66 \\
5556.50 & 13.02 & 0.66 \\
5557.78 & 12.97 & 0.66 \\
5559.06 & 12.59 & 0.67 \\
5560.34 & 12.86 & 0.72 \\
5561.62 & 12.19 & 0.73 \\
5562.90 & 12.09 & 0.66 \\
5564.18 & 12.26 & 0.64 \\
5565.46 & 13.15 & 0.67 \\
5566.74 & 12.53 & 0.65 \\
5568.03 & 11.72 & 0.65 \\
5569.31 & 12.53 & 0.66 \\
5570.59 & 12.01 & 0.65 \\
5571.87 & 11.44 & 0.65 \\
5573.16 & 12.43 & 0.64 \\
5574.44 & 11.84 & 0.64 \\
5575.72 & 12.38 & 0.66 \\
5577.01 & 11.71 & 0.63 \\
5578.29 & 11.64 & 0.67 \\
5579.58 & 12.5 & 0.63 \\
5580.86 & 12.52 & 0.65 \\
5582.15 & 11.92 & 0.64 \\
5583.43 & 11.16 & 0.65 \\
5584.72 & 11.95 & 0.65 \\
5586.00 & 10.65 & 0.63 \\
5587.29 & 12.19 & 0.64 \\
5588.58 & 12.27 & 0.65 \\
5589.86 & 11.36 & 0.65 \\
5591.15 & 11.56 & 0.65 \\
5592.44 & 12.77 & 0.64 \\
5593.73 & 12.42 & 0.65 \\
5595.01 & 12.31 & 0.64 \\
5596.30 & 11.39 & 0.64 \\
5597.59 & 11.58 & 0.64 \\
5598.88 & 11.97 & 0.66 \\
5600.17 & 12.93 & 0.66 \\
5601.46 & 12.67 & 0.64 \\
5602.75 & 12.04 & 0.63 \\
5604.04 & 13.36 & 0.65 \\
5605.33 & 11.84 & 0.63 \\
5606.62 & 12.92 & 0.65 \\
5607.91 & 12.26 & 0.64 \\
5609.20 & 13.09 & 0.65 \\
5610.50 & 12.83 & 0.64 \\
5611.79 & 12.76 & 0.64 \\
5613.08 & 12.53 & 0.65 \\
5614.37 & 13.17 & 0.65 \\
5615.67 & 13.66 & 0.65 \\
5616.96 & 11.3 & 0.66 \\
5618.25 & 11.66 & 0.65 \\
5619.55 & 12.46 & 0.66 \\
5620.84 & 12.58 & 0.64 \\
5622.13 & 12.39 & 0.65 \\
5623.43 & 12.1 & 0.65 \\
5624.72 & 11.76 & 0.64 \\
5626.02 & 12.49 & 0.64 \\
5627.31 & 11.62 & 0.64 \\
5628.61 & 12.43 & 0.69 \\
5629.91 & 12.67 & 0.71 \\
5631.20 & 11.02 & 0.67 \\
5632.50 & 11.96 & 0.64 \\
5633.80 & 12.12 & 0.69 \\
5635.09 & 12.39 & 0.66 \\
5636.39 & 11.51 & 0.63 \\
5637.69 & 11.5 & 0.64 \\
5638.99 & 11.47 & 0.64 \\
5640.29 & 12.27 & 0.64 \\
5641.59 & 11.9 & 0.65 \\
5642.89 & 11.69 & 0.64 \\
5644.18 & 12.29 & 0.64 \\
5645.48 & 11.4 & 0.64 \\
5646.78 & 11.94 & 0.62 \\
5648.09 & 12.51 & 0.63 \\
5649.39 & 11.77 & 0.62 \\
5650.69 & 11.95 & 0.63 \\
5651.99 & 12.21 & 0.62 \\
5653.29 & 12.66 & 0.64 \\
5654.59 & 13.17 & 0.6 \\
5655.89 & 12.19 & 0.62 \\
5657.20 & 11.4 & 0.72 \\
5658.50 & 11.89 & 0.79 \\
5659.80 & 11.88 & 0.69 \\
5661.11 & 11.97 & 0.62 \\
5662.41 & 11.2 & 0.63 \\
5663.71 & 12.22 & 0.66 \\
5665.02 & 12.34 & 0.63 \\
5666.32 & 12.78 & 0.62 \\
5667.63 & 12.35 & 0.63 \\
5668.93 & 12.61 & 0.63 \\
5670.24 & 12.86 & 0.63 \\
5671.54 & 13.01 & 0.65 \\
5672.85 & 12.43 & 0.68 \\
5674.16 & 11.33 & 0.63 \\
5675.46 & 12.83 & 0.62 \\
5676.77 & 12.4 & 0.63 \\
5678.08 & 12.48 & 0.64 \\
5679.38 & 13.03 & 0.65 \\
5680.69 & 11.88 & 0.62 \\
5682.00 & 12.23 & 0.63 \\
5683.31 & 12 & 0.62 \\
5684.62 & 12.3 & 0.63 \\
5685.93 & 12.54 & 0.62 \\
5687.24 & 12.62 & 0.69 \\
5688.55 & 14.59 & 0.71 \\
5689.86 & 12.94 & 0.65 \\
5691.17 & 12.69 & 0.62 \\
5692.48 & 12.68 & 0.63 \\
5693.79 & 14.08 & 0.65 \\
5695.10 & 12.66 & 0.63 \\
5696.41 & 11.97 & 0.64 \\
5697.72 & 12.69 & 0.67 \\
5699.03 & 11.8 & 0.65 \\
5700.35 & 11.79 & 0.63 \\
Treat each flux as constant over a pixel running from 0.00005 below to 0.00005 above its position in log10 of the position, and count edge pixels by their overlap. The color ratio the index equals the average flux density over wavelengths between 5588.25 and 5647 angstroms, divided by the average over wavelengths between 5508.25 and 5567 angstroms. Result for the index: 0.99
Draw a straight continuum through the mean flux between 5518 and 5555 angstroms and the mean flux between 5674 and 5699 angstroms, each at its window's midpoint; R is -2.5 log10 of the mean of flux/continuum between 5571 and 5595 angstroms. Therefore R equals 0.041 mag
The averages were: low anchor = 12.3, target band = 11.9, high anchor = 12.6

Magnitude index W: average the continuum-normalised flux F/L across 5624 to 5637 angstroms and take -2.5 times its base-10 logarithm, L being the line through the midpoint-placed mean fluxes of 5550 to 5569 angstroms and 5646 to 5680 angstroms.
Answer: 0.035 mag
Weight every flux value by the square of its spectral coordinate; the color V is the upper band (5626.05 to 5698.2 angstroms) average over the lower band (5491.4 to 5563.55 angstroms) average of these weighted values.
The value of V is 1.1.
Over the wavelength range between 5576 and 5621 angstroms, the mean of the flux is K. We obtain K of 12.2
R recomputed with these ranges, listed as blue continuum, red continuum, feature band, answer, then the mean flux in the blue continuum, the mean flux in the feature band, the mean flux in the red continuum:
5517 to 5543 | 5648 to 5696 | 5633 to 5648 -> 0.04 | 12.1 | 11.9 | 12.4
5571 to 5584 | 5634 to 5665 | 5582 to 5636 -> -0.02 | 12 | 12.2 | 12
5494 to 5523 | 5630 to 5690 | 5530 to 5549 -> -0.04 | 11.8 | 12.3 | 12.2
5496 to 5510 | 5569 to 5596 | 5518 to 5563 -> -0.06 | 11.5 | 12.3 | 12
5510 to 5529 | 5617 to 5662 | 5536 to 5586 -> -0.03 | 12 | 12.4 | 12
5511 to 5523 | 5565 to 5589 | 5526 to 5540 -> 0.02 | 12.1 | 11.8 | 12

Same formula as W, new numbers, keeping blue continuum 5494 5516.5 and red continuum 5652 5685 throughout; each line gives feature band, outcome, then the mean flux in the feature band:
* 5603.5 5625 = -0.04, 12.5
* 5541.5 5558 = -0.08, 12.7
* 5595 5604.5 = -0.02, 12.3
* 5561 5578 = -0.02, 12.2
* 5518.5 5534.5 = -0.03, 12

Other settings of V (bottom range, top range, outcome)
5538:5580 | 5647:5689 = 1.03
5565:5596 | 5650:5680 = 1.06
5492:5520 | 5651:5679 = 1.11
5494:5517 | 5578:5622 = 1.08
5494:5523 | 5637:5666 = 1.07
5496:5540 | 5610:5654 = 1.07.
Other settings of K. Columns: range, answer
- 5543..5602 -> 12.3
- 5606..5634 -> 12.4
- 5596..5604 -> 12.2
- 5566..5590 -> 12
